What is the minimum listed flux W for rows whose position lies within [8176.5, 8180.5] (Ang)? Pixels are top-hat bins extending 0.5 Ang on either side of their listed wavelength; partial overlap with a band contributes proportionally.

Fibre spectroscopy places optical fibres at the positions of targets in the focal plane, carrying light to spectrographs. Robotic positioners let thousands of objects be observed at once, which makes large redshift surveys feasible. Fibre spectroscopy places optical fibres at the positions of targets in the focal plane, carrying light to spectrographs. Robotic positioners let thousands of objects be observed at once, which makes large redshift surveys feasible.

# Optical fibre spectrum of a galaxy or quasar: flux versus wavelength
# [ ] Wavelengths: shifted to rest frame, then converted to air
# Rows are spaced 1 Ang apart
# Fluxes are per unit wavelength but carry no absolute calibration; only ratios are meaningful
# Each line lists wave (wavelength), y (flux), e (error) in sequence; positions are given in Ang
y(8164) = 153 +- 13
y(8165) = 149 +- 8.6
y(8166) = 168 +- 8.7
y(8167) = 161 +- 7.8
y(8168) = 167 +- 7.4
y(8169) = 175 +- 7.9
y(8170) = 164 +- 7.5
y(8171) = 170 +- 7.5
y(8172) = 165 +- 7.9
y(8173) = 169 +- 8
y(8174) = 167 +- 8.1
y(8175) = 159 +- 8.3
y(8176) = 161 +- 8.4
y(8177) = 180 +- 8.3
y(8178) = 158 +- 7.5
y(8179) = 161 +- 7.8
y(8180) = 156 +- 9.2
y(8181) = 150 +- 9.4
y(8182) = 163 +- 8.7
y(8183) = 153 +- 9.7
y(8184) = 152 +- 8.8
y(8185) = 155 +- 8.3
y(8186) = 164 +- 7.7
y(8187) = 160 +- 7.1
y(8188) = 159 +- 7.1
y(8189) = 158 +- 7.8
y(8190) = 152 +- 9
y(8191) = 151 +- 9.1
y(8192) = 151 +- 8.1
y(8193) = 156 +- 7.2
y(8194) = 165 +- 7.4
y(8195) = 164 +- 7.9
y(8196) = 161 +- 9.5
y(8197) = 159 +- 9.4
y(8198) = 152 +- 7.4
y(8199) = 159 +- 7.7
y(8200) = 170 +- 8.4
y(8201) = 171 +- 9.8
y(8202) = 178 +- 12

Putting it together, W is 156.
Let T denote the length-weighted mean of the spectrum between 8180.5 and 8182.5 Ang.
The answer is 156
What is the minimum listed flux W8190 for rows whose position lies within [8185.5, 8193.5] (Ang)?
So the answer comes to 151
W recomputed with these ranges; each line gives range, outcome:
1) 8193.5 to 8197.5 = 159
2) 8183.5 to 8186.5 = 152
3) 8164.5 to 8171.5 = 149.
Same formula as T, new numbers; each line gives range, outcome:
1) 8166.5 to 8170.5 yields 167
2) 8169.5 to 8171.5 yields 167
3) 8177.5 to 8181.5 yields 156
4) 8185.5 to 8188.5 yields 161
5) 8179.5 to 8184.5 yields 155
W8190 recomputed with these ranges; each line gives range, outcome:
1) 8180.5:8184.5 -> 150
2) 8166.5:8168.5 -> 161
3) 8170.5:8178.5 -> 158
